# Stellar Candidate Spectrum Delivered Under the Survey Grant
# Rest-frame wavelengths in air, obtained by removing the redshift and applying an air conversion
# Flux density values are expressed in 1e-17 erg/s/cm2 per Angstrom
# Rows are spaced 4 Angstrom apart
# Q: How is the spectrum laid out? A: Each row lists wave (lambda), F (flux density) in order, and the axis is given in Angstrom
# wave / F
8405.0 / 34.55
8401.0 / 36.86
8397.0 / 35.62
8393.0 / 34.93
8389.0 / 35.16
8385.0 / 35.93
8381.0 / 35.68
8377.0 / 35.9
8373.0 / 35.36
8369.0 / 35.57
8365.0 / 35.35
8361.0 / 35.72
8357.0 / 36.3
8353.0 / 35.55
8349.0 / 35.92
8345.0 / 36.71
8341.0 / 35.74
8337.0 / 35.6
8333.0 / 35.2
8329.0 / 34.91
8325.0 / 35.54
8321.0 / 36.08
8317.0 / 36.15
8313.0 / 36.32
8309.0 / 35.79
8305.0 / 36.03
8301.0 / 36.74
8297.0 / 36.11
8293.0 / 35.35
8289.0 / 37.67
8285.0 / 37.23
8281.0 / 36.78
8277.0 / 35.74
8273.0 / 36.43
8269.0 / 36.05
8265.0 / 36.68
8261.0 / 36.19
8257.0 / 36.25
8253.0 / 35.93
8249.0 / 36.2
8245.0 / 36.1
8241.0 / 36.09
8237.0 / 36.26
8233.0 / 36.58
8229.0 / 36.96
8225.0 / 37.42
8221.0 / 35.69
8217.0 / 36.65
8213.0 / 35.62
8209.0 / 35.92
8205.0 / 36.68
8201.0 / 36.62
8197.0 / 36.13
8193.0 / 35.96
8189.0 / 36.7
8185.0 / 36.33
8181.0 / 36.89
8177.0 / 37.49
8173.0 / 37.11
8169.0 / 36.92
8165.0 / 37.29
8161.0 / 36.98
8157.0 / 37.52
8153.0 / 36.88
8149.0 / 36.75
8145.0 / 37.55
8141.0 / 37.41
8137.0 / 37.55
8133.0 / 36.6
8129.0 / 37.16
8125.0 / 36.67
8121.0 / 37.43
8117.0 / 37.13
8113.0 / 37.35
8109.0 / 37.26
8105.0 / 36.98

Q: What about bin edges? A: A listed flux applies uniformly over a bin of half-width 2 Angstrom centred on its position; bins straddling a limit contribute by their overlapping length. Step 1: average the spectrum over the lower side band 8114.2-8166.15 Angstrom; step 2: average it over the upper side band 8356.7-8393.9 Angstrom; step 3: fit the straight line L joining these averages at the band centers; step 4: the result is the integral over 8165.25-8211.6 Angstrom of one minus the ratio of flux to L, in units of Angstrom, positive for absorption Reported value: 0.3 Angstrom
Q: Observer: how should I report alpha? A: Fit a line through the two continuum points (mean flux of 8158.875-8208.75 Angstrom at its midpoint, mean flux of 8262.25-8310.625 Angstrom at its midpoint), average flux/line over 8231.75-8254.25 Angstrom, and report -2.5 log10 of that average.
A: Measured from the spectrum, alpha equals 0.01 mag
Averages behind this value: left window 36.7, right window 36.4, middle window 36.2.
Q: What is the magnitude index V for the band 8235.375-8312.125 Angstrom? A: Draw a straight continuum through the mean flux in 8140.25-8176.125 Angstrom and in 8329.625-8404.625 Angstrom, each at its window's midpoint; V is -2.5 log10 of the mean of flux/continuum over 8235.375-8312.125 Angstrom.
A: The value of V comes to 0.00 mag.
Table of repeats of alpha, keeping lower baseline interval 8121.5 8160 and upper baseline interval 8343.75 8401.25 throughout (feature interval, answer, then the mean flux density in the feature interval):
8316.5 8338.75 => 0.014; 35.5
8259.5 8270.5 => 0.002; 36.3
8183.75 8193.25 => 0.013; 36.4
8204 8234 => 0.007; 36.4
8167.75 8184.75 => -0.003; 37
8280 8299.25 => -0.012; 36.6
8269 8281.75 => 0.003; 36.2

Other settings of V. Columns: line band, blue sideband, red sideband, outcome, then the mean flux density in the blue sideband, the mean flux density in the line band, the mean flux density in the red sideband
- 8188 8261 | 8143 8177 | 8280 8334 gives 0.01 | 37.1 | 36.3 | 36.1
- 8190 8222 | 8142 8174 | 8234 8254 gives 0.01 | 37.1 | 36.2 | 36.1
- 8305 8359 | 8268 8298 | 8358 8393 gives 0.00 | 36.4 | 35.8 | 35.6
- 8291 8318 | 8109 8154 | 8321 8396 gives 0.00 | 37.1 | 36.1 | 35.6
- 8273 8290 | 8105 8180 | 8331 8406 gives -0.02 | 37.2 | 36.8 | 35.7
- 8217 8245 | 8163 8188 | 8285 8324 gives 0.01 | 37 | 36.5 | 36.3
